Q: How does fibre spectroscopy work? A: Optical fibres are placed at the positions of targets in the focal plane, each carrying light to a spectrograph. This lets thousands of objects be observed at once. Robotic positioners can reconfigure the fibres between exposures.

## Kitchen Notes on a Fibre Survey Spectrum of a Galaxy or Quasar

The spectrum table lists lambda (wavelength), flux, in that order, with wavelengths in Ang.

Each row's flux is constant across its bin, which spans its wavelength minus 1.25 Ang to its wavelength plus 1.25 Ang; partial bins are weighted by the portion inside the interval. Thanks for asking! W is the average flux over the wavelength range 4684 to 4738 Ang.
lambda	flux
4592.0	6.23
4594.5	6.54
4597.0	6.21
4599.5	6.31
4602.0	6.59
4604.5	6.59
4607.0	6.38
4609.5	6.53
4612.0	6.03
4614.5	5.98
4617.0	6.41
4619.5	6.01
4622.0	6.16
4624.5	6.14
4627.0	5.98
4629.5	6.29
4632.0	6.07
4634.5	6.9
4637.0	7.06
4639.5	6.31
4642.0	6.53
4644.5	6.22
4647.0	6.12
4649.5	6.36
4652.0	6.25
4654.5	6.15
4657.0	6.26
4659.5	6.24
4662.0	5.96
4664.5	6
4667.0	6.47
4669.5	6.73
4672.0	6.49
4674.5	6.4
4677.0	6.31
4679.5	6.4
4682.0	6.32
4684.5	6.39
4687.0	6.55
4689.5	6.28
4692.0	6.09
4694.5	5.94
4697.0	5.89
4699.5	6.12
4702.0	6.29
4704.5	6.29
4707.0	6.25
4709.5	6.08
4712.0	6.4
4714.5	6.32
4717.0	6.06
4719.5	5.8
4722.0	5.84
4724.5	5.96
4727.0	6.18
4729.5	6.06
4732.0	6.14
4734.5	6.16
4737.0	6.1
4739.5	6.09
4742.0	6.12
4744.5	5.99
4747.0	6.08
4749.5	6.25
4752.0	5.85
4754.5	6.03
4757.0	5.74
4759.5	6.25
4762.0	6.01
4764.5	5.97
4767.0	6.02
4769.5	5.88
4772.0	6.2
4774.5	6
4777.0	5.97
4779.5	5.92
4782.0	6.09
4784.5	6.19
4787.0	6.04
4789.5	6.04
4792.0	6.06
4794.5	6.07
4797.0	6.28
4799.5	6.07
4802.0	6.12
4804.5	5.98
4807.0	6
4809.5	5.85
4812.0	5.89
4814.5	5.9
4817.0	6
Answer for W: 6.14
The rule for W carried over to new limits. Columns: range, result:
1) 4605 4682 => 6.31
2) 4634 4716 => 6.31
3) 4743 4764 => 6.02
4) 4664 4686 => 6.41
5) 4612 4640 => 6.29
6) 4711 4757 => 6.07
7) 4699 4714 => 6.25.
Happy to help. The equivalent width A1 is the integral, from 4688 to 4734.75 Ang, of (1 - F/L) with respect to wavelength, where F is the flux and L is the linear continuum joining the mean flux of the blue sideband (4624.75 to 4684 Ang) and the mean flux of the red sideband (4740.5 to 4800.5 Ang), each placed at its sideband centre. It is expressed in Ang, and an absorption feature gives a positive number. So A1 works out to 0.6 Ang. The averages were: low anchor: 6.34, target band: 6.11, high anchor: 6.05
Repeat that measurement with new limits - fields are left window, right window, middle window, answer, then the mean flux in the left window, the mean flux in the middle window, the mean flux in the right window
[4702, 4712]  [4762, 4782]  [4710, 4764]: 0.6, 6.24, 6.07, 6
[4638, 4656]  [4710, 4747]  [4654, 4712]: -0.6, 6.29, 6.26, 6.09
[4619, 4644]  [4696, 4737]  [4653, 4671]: 0.0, 6.35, 6.26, 6.12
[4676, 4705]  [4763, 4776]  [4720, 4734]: 0.2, 6.24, 6.03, 6.01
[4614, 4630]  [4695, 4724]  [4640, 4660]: -0.5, 6.14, 6.27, 6.11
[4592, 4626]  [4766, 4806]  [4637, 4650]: -0.3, 6.29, 6.38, 6.06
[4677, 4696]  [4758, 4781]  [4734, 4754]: 0.1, 6.28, 6.08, 6.02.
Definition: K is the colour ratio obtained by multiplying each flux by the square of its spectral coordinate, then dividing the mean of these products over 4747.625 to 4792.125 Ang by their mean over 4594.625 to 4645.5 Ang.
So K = 1.0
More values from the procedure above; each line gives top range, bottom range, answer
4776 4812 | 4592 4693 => 1.02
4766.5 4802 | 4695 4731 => 1.02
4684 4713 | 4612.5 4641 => 1.02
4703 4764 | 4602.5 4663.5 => 1.01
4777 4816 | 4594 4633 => 1.04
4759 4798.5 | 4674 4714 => 1.00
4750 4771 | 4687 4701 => 1.01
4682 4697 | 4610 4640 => 1.02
